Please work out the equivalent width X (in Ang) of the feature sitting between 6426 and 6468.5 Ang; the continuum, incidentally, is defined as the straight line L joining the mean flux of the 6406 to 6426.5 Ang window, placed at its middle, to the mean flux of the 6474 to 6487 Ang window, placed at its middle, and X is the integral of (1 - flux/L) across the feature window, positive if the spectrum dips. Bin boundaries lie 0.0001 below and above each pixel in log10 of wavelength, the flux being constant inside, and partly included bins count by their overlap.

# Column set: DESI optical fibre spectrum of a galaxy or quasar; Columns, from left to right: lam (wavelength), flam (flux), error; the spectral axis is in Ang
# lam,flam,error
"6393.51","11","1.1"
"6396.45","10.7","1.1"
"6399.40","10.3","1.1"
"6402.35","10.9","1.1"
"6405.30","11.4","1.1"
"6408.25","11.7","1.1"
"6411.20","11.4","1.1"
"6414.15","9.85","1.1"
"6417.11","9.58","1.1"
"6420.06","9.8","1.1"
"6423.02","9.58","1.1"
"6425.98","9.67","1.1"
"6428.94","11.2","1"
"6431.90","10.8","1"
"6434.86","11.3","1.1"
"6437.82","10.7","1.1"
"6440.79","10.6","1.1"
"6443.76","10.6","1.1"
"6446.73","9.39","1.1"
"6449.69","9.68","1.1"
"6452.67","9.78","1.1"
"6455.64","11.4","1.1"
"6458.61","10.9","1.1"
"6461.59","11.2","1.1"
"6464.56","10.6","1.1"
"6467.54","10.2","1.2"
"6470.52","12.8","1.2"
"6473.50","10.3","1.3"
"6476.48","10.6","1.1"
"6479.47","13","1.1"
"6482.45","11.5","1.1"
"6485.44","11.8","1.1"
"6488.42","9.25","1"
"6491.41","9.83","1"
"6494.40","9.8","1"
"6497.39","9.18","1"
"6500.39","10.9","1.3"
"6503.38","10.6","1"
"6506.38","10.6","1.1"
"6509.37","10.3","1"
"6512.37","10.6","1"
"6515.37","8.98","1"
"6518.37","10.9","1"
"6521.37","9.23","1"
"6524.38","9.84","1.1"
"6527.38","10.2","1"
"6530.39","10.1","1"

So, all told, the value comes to 1.37 Ang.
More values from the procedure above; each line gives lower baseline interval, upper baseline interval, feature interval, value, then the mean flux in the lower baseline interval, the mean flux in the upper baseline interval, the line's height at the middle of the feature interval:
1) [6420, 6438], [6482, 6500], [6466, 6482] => -1.7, 10.5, 10.2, 10.3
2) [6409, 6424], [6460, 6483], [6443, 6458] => 0.9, 10.1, 11.3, 10.8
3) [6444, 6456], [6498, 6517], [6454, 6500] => -3.2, 9.99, 10.3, 10.1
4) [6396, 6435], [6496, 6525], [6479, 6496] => -0.8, 10.6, 10.1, 10.2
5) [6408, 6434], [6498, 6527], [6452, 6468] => -0.7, 10.4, 10.2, 10.3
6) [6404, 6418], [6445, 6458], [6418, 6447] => 0.2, 10.8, 10.1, 10.5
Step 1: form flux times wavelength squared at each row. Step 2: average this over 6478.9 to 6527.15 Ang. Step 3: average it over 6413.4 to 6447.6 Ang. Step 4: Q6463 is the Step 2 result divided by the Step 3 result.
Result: 1.0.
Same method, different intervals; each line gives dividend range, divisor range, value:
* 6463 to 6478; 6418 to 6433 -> 1.09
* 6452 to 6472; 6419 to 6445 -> 1.06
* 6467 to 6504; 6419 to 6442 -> 1.05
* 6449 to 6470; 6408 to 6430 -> 1.05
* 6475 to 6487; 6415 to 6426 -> 1.23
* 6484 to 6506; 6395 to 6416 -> 0.97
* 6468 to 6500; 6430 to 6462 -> 1.03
